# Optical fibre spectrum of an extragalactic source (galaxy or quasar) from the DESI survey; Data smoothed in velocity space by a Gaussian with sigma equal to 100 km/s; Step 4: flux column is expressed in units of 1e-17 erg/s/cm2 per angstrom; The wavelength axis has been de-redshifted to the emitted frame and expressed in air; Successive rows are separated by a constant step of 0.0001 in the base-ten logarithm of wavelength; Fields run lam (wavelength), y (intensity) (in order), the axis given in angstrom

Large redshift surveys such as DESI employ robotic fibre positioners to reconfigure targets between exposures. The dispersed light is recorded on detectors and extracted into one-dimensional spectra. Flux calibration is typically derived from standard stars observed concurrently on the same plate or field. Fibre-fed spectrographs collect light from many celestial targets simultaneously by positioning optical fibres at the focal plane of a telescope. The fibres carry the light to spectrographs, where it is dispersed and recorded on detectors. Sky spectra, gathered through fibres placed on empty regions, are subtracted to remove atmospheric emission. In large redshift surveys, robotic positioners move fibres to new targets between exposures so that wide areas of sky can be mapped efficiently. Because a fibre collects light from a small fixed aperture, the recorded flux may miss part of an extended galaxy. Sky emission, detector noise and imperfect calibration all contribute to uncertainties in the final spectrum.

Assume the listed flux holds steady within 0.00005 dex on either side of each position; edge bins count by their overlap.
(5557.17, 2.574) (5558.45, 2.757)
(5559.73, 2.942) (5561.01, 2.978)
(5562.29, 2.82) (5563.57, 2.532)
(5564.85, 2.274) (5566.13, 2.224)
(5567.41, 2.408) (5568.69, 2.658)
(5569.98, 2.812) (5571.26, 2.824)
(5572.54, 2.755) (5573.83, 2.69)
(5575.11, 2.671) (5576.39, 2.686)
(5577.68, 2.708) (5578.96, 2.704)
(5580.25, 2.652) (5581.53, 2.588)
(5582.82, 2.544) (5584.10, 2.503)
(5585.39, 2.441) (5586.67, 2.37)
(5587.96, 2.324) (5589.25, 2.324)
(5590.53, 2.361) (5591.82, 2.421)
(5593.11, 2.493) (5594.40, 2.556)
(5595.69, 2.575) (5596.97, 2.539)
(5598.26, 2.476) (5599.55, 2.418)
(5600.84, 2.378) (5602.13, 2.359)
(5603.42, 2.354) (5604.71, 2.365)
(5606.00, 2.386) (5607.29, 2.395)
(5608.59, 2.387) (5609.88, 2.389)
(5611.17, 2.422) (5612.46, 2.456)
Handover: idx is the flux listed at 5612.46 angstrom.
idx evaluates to 2.456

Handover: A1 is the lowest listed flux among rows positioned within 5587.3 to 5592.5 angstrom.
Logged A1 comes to 2.324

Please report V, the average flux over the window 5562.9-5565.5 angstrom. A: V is 2.41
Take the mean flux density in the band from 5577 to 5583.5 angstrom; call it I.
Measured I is 2.64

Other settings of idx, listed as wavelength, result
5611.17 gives 2.422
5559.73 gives 2.942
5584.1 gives 2.503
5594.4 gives 2.556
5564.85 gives 2.274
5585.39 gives 2.441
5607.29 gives 2.395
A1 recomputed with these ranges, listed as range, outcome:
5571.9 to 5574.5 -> 2.69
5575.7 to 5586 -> 2.441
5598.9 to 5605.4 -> 2.354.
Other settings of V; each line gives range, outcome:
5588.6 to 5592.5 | 2.37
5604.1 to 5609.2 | 2.38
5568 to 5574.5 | 2.74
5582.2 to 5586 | 2.5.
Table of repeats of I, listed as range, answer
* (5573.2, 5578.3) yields 2.69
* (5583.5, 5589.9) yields 2.39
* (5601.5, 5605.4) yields 2.36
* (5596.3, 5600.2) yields 2.48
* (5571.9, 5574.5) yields 2.72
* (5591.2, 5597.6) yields 2.52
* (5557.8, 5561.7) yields 2.89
